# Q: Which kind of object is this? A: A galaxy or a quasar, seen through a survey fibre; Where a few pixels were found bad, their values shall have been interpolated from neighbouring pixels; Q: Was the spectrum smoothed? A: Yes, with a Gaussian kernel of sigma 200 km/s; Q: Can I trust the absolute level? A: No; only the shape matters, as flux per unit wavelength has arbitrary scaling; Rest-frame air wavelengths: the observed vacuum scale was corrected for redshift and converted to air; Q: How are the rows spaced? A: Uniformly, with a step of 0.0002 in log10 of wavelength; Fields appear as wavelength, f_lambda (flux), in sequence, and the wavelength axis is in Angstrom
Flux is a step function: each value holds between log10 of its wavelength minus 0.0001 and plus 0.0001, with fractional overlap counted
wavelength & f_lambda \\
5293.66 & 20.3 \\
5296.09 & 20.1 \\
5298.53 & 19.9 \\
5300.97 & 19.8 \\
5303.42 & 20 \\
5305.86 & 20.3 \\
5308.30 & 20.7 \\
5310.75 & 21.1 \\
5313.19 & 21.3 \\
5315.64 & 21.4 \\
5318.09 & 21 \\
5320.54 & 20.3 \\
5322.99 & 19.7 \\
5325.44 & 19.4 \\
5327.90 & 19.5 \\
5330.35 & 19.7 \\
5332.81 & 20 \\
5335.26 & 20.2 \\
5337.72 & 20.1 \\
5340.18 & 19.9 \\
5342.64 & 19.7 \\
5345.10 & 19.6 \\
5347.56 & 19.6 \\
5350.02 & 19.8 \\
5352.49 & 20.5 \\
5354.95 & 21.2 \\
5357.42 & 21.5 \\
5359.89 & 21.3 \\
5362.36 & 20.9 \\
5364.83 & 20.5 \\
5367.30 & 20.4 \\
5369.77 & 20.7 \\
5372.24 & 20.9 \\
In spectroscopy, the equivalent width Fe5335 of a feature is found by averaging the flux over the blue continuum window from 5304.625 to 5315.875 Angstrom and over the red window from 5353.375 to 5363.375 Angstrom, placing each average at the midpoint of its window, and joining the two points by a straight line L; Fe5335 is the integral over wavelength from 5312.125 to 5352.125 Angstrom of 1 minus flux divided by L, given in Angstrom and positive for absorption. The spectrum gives 1.9 Angstrom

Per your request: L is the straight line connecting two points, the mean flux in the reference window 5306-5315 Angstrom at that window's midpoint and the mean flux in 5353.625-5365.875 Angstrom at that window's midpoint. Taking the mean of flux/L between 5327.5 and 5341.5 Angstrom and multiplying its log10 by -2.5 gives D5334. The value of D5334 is 0.058 mag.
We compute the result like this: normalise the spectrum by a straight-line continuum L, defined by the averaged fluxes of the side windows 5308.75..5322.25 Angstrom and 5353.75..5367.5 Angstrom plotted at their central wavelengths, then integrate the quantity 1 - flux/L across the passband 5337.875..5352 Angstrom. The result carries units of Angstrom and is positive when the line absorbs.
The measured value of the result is 0.8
